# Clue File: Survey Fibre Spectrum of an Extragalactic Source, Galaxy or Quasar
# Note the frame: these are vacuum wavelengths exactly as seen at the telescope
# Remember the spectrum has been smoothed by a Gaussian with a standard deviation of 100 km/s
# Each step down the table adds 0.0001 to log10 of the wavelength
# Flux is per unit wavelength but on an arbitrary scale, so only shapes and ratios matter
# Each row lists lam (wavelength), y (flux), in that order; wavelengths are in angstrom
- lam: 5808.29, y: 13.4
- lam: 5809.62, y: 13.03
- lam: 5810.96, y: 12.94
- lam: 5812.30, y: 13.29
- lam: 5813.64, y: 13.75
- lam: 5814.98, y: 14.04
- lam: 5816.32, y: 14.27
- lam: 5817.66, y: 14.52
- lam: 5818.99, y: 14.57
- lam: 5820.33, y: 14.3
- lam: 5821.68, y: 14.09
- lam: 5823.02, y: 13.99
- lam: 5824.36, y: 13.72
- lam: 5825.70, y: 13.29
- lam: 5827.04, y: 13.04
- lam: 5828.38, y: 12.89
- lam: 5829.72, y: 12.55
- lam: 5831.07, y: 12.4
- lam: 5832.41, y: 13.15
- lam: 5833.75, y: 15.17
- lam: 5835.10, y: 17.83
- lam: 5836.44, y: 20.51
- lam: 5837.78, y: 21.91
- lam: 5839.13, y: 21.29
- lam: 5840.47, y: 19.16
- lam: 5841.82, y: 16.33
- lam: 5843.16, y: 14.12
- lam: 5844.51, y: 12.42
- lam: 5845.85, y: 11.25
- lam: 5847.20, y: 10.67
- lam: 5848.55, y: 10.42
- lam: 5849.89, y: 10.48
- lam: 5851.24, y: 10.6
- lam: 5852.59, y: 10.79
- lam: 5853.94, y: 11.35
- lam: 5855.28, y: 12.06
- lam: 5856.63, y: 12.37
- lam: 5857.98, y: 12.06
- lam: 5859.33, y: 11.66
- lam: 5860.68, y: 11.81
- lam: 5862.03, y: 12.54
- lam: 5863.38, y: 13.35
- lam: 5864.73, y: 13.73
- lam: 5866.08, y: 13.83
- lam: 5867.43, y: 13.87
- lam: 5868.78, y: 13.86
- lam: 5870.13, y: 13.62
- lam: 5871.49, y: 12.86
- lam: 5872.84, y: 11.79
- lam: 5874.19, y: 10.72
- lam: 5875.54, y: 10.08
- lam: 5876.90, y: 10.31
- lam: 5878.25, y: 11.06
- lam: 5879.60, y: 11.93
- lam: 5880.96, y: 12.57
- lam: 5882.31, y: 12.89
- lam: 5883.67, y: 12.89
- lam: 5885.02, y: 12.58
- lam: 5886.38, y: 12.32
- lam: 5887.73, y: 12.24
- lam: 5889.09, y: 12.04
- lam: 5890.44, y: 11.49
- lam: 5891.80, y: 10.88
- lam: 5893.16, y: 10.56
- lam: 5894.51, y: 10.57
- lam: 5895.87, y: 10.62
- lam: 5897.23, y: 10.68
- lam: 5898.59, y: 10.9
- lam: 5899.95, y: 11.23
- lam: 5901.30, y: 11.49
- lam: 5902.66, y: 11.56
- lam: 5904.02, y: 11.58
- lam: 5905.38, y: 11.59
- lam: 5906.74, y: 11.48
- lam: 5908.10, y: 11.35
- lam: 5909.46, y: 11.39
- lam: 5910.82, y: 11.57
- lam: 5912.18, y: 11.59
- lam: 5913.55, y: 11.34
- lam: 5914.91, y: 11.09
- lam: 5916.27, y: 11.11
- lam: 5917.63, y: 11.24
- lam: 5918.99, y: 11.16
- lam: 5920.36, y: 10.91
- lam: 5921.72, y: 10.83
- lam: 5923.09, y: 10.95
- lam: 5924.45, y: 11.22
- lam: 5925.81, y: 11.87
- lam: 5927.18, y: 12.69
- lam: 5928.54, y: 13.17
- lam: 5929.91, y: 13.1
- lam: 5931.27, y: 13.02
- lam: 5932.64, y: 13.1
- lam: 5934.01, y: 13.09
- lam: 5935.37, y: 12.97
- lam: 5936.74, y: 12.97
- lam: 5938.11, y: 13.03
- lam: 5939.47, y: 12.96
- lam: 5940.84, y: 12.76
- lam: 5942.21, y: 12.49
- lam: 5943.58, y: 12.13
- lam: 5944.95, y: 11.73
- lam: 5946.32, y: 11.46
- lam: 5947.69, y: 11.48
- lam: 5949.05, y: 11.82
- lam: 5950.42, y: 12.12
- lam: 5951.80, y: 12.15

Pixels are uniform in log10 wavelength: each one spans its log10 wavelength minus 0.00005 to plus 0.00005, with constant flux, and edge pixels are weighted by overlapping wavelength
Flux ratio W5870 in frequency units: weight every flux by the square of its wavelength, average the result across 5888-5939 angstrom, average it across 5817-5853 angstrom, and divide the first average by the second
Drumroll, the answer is 0.8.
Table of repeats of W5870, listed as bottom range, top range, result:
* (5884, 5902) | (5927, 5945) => 1.14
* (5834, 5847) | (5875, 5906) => 0.69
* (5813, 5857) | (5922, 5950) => 0.91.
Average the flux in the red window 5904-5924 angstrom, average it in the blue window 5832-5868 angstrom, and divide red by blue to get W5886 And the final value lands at 0.81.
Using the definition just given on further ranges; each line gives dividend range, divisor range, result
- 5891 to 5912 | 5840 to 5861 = 0.91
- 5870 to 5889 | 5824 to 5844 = 0.75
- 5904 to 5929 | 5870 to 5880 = 1.00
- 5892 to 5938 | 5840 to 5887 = 0.94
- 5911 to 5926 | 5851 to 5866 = 0.92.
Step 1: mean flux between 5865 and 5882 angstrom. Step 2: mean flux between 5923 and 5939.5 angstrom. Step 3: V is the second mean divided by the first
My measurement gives 1.0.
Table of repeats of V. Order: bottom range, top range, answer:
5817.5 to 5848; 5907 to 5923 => 0.75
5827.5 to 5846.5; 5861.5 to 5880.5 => 0.79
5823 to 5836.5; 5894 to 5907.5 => 0.79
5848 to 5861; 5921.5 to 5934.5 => 1.09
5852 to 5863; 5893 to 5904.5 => 0.93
